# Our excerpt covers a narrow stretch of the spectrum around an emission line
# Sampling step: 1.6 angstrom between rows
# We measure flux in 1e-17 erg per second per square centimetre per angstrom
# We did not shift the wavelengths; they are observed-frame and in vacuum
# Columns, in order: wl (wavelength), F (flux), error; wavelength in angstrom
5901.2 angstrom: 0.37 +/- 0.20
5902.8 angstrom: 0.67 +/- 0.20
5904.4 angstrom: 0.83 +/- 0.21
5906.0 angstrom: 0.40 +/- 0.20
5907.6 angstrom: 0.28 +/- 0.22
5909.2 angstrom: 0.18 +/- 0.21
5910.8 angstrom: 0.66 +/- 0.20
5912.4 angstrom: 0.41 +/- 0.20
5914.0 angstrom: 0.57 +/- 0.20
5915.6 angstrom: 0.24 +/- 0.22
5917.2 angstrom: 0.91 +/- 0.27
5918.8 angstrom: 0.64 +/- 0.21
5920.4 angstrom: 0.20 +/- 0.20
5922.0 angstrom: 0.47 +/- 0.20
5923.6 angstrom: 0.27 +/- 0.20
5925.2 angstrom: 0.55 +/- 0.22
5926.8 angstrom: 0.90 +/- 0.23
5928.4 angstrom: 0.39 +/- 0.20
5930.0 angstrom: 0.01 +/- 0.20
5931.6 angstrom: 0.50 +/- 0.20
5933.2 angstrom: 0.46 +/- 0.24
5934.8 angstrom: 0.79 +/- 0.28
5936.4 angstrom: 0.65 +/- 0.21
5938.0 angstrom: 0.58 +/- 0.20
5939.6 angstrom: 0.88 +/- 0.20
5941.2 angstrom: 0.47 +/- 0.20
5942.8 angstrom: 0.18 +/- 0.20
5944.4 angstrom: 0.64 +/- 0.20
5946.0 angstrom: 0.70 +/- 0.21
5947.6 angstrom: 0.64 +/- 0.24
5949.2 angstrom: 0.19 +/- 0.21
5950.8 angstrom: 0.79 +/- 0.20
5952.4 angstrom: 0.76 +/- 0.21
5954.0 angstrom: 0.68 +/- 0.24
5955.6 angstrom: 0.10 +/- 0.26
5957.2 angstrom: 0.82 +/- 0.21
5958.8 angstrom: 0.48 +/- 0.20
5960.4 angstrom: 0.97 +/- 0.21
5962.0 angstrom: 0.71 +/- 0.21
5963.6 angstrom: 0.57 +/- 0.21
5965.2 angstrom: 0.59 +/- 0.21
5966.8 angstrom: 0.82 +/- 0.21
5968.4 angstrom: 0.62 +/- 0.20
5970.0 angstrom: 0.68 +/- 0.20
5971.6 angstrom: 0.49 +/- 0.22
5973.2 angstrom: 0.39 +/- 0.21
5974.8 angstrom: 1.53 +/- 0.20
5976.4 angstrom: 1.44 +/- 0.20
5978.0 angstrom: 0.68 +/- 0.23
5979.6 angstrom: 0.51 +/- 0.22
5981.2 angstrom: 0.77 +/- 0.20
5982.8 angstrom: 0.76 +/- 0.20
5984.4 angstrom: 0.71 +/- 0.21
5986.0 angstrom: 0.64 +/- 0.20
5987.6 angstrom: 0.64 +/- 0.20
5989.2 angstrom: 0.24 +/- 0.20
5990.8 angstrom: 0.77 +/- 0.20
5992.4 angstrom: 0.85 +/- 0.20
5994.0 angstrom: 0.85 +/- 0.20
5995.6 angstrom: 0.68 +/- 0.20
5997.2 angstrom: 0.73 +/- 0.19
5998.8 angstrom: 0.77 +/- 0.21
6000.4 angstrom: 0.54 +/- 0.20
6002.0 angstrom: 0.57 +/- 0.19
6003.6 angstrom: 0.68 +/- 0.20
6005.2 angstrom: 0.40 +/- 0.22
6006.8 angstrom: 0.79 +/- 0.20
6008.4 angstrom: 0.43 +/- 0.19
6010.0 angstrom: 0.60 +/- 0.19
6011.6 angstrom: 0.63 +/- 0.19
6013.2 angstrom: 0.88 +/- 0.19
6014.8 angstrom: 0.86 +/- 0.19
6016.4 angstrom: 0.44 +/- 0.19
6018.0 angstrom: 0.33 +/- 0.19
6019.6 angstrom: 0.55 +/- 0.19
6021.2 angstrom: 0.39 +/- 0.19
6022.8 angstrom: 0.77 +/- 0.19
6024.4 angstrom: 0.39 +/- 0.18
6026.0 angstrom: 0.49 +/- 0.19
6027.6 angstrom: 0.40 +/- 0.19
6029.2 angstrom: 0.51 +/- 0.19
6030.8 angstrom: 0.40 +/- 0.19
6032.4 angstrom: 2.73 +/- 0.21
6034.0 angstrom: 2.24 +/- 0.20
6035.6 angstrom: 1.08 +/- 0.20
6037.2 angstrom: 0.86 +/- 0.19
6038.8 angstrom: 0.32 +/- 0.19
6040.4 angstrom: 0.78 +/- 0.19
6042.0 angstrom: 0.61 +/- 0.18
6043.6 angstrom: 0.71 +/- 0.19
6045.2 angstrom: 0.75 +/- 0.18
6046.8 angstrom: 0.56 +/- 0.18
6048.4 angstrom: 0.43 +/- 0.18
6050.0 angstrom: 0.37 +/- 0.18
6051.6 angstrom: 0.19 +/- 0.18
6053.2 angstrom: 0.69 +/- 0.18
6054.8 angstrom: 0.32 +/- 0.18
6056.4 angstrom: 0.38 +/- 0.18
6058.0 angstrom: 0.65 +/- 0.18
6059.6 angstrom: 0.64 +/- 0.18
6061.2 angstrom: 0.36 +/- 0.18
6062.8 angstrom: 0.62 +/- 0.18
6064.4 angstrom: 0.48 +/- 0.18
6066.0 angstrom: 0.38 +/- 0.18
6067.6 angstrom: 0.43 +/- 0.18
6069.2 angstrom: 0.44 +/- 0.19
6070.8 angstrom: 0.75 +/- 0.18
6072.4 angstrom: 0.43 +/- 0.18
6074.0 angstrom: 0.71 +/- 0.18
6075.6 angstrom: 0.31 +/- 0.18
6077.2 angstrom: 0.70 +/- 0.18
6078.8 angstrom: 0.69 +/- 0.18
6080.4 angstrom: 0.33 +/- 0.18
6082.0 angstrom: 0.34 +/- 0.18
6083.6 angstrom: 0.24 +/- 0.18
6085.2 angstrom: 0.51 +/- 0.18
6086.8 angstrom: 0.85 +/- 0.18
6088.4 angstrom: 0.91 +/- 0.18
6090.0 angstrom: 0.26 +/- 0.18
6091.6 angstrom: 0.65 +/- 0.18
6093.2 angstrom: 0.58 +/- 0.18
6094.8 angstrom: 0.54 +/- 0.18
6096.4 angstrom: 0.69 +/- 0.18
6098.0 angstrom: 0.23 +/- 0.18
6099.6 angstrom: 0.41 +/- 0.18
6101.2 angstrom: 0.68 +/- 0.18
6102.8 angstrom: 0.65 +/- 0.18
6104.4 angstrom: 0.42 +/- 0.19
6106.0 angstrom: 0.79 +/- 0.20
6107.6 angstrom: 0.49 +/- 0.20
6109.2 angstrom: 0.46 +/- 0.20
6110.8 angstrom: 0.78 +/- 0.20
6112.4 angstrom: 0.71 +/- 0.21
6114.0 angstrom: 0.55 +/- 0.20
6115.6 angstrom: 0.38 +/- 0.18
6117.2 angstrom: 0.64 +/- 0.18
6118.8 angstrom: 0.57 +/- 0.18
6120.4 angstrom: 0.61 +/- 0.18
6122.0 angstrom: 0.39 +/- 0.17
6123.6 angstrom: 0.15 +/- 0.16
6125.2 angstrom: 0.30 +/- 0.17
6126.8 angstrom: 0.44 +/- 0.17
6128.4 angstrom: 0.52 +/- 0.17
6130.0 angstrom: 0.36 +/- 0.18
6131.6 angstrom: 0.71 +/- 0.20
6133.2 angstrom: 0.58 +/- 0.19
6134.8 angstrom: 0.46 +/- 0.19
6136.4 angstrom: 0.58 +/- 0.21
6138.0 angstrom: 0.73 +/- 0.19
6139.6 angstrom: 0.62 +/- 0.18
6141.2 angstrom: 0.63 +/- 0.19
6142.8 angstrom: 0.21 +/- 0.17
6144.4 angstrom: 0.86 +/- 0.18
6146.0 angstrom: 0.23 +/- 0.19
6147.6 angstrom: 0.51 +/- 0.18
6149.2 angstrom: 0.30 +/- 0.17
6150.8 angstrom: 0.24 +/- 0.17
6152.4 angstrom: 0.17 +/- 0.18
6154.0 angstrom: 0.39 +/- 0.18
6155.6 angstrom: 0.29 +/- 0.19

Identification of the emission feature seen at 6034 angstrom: [O III] 5007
